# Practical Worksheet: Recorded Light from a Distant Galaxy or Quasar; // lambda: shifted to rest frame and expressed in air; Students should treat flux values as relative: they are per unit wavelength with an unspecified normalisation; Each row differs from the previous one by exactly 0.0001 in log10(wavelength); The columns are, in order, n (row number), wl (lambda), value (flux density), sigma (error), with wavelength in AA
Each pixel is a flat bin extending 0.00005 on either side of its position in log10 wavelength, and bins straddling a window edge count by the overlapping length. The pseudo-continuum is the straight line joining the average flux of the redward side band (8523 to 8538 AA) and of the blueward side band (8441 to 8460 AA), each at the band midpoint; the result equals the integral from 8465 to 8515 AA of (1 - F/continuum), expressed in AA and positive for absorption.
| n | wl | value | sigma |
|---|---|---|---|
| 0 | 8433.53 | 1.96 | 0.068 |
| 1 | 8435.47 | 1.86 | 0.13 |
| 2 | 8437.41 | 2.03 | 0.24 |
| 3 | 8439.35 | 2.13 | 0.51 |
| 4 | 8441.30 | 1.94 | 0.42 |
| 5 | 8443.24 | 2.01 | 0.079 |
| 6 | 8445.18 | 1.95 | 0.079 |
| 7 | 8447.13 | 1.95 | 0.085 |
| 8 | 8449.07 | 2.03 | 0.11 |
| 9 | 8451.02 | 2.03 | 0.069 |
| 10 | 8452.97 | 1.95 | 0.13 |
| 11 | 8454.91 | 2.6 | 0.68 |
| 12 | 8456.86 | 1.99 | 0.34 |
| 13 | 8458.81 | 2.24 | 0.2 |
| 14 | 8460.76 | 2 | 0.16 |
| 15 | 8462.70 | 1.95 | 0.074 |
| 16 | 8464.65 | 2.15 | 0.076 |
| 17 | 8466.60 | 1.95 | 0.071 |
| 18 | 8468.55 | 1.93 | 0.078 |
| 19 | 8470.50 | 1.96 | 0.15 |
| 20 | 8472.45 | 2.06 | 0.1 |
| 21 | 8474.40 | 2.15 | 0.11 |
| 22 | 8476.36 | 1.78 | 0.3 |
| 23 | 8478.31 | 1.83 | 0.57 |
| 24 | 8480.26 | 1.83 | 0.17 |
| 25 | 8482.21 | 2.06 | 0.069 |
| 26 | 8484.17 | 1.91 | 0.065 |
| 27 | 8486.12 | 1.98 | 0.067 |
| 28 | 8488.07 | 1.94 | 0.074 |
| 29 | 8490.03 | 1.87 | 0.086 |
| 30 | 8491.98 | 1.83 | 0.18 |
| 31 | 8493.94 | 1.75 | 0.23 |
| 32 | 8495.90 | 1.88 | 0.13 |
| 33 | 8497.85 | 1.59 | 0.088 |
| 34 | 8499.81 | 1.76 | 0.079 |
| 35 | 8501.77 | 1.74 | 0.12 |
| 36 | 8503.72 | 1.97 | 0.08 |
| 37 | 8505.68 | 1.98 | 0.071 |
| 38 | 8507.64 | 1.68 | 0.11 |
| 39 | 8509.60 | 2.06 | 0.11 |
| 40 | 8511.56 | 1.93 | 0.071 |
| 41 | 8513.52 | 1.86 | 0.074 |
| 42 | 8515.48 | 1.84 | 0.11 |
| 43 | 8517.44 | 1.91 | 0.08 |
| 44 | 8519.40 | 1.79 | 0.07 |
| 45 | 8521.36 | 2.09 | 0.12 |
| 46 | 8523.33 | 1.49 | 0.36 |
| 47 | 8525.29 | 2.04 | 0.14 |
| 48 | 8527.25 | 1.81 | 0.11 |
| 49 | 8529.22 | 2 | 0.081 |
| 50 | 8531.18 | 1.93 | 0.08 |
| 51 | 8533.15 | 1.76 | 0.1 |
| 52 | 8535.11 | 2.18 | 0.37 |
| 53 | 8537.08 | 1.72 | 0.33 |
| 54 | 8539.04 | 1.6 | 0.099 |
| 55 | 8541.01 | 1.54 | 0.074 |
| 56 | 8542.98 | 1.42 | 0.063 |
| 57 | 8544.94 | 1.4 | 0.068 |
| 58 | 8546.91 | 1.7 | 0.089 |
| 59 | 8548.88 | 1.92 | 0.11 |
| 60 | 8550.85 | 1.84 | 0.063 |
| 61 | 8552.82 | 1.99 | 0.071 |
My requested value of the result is 2.2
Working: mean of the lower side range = 2.07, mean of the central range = 1.89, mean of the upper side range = 1.88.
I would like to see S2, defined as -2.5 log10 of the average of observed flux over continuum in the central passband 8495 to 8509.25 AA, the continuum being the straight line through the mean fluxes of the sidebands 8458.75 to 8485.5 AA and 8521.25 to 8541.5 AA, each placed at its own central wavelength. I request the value 0.05 mag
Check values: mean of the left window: 1.98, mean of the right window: 1.83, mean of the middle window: 1.81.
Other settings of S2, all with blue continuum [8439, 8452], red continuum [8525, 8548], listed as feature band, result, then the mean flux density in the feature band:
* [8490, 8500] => 0.05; 1.77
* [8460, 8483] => -0.02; 1.97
